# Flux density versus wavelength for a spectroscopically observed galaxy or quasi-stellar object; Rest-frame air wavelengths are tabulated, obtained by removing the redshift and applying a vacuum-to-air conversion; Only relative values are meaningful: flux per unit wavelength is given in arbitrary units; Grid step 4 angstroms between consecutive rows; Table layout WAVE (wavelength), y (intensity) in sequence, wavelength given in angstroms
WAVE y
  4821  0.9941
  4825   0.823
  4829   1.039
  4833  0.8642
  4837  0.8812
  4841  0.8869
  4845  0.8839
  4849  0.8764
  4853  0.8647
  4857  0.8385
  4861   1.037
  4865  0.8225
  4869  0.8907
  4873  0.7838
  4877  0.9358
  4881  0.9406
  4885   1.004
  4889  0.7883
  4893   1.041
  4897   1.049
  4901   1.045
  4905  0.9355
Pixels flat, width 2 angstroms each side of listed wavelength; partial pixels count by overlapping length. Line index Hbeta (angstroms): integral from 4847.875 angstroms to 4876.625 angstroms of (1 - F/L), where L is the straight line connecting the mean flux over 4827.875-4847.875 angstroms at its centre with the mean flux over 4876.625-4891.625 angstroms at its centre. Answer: 1.1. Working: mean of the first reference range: 0.904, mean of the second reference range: 0.92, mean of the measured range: 0.877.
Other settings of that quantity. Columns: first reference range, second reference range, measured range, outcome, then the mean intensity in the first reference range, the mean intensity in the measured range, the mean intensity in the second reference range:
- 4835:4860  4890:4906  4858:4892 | 1.6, 0.879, 0.903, 1.01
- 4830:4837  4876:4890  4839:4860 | 0.6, 0.894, 0.878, 0.925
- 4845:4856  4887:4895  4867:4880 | 0.3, 0.87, 0.876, 0.915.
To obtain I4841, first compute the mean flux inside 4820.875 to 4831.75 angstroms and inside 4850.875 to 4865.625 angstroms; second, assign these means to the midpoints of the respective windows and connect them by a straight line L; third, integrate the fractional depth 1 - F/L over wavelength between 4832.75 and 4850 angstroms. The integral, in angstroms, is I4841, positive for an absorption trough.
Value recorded 0.7 angstroms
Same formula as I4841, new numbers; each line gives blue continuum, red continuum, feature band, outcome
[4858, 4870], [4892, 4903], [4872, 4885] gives 0.8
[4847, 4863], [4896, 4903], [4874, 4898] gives 1.3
